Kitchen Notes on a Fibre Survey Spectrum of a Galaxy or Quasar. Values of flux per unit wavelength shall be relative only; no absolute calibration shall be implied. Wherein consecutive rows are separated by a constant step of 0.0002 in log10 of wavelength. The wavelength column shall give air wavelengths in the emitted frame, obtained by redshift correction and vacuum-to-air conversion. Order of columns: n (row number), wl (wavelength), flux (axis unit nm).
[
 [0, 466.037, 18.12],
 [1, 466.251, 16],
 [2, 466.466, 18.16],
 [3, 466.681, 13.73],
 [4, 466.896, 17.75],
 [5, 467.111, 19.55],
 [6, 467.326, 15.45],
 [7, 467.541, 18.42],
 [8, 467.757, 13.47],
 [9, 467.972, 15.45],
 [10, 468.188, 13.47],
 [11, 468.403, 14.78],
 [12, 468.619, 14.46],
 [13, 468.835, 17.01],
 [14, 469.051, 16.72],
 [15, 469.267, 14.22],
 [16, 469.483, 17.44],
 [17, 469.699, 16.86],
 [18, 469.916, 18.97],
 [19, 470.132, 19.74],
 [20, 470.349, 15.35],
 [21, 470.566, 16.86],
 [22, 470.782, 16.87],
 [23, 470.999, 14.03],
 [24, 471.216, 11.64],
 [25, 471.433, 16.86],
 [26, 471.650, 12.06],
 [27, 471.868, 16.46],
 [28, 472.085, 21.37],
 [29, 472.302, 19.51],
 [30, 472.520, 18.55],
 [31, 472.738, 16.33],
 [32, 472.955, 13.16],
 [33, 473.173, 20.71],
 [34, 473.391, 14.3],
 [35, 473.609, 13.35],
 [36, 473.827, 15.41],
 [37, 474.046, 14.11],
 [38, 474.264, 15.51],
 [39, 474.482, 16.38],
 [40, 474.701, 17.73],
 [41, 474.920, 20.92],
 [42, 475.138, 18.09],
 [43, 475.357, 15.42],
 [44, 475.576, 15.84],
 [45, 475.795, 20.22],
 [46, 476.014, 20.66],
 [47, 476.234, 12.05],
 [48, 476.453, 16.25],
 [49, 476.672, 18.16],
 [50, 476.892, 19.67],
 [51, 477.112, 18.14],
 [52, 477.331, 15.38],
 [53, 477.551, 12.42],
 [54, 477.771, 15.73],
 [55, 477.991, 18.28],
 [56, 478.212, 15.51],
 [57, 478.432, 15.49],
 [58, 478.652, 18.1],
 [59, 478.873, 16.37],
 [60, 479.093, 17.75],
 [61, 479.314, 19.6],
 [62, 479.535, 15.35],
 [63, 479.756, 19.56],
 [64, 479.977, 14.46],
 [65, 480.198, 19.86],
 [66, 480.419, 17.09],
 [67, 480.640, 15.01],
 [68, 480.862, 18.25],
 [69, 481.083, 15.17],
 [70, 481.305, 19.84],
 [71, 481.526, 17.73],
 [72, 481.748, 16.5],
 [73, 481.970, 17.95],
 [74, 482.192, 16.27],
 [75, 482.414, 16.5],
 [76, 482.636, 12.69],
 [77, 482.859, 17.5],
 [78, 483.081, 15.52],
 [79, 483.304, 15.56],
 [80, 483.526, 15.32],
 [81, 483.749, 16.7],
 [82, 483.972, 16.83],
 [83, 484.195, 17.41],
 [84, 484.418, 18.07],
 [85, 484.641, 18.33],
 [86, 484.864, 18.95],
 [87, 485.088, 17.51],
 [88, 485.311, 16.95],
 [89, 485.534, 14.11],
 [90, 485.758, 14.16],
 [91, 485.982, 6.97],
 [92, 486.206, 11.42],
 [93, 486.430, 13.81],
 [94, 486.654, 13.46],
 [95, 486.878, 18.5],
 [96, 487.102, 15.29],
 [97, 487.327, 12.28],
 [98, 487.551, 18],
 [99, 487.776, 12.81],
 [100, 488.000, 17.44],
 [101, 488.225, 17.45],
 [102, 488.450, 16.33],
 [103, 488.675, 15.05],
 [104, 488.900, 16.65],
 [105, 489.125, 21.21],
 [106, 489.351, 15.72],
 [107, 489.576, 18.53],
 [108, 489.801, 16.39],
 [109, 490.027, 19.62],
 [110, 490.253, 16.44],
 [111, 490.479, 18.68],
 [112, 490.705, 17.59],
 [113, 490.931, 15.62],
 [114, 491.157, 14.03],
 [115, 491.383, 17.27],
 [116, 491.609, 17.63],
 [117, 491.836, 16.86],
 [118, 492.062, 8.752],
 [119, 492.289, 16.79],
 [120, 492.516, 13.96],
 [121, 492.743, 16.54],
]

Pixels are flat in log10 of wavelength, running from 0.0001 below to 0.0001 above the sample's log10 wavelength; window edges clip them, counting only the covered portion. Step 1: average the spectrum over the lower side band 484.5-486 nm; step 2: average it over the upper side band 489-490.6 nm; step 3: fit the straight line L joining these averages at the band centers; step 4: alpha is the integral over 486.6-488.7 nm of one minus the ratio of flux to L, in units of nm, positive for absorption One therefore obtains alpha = 0.16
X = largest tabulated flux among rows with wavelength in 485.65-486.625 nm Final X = 14.16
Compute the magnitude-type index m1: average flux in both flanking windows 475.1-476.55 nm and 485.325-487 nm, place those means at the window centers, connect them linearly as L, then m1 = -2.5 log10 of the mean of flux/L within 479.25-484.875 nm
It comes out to -0.15 mag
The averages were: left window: 16.9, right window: 13.4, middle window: 16.9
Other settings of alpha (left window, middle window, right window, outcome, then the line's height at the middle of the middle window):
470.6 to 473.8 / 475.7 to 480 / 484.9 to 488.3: -0.40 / 15.6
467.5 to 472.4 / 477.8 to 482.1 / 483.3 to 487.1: -0.41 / 15.7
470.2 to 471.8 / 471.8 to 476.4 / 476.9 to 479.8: -0.36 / 15.7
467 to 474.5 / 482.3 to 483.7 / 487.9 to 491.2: 0.10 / 16.8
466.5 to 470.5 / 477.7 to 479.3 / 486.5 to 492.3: -0.06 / 16.3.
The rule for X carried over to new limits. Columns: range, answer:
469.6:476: 21.37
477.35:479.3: 18.28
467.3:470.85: 19.74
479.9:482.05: 19.86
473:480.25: 20.92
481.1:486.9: 19.84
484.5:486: 18.95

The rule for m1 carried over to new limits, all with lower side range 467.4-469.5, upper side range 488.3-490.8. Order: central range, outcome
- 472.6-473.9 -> 0.021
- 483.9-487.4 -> 0.123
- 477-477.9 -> 0.056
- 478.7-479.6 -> -0.060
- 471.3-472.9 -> -0.084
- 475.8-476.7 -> -0.056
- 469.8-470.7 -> -0.135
